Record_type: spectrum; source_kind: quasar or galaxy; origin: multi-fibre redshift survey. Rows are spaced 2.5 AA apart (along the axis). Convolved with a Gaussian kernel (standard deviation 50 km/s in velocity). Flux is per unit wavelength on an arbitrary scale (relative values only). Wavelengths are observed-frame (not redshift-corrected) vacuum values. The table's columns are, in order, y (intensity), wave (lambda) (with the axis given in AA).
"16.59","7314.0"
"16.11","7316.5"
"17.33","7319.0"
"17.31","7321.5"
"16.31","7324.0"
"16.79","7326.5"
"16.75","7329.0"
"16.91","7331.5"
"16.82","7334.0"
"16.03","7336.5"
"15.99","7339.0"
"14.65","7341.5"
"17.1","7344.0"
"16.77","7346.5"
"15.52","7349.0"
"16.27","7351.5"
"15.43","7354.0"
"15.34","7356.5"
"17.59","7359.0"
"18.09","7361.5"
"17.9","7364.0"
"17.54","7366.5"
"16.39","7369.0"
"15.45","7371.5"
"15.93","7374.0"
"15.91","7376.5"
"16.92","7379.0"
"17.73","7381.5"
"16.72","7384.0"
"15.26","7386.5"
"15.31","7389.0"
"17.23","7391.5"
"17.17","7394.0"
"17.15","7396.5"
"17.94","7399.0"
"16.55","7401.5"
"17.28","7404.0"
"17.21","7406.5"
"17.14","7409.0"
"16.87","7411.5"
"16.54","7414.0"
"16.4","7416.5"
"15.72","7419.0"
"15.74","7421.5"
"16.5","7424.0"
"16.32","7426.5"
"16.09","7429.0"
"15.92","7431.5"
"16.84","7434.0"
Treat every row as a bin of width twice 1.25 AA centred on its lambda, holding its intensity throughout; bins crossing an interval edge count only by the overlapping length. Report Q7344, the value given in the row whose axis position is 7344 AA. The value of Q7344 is 17.1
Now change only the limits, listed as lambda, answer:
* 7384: 16.72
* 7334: 16.82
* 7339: 15.99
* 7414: 16.54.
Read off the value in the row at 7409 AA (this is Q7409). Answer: 17.14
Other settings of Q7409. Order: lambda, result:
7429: 16.09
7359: 17.59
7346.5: 16.77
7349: 15.52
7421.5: 15.74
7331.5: 16.91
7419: 15.72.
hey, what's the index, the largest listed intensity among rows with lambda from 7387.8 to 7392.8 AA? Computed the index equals 17.23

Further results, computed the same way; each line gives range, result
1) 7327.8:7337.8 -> 16.91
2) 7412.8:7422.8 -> 16.54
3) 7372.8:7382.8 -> 17.73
